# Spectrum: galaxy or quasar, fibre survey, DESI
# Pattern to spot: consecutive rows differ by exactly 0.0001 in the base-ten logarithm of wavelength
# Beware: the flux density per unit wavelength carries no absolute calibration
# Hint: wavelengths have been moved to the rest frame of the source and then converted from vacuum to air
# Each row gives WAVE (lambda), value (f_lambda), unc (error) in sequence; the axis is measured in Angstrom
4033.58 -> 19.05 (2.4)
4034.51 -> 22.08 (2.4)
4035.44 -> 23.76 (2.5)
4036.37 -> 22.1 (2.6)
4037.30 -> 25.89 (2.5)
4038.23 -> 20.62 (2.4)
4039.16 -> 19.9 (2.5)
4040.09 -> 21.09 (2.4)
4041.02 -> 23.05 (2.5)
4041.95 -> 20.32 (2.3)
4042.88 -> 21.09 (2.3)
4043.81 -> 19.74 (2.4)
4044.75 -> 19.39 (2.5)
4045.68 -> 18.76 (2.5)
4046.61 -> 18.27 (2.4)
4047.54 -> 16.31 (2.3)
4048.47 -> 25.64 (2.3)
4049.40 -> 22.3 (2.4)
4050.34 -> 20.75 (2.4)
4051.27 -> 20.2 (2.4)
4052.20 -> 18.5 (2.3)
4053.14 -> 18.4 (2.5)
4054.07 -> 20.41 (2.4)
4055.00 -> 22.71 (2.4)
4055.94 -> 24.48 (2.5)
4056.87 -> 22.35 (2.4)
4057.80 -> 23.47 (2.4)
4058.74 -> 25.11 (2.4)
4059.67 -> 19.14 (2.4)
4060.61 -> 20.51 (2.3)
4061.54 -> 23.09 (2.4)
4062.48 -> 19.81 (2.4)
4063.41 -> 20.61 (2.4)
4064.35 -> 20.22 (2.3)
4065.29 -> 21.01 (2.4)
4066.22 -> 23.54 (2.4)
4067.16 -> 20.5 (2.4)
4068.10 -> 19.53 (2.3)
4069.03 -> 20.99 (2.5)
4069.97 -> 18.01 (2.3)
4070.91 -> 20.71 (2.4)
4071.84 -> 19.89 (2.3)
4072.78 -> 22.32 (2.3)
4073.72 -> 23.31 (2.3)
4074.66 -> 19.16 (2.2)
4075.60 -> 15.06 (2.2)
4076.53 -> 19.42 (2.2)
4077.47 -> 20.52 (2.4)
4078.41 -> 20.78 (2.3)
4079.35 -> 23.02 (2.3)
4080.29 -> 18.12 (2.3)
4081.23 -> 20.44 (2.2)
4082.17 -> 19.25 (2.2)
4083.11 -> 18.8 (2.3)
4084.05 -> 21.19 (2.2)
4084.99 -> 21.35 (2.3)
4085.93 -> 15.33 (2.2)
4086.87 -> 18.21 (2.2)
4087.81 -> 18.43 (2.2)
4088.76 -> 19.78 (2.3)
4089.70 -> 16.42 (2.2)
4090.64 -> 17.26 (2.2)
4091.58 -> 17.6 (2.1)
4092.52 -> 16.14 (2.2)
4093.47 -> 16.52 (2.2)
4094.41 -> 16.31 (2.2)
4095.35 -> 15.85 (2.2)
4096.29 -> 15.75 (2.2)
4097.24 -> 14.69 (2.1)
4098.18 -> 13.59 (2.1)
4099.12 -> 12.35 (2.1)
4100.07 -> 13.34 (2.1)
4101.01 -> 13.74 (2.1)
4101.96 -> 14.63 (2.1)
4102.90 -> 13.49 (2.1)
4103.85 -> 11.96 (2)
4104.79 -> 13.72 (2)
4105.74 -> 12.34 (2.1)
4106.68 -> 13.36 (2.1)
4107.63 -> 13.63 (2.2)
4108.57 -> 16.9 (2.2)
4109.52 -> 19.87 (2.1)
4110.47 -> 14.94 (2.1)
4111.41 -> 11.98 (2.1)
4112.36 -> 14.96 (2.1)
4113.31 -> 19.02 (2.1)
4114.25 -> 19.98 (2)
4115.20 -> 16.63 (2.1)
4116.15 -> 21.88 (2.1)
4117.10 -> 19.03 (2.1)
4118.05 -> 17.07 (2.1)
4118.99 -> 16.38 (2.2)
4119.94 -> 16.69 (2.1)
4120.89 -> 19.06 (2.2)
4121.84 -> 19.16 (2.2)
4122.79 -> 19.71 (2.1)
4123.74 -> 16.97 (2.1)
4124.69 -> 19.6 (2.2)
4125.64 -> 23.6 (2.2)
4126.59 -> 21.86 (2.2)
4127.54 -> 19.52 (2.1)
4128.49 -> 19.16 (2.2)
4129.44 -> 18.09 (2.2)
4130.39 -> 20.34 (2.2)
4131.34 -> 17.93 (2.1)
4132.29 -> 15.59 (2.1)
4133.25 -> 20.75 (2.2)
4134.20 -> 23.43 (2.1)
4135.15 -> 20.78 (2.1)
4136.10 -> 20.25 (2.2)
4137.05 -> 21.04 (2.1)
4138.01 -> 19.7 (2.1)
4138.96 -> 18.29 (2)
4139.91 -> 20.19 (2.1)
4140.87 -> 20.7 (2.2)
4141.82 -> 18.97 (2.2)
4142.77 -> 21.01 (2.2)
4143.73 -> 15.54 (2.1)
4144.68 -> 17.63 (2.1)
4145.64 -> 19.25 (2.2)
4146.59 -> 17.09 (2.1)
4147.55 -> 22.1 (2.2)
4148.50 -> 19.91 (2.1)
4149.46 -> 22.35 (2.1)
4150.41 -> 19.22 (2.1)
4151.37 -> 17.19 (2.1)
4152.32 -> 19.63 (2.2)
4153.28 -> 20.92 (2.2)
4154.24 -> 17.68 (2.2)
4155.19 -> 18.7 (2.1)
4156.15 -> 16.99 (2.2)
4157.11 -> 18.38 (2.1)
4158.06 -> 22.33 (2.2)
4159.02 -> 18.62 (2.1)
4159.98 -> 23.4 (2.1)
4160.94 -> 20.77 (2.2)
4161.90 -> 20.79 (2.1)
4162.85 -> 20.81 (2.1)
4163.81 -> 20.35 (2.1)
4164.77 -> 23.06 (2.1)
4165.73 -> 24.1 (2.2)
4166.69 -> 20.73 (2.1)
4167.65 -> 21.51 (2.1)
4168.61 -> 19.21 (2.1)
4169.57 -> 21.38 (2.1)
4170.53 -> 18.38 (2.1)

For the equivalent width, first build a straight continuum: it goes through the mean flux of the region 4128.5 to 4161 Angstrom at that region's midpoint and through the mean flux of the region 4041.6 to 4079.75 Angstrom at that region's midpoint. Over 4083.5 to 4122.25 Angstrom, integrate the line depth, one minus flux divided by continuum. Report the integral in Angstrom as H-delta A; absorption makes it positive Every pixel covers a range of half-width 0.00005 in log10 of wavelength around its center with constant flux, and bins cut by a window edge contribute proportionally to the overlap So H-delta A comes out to 7.2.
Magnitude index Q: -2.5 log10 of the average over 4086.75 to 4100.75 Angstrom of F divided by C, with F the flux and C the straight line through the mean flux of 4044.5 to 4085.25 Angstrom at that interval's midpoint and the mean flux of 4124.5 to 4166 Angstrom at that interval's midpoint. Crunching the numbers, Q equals 0.26 mag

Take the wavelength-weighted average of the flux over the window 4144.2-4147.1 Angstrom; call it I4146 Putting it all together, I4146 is 18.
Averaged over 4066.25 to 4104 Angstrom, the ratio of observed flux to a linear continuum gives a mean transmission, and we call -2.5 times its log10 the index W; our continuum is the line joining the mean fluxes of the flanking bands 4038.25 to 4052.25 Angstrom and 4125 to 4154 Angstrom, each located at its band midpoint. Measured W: 0.12 mag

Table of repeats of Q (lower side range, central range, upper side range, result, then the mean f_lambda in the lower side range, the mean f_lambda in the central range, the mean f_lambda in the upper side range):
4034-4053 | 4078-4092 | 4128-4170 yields 0.08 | 20.9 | 19.1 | 19.9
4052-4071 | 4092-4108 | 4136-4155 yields 0.39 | 21.1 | 14.2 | 19.4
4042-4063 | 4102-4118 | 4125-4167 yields 0.27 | 20.9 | 15.9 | 20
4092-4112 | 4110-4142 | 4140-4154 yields -0.11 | 14.5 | 18.9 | 19.4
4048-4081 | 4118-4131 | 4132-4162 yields 0.05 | 21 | 19.2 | 19.7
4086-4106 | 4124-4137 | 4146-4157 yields -0.13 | 15.4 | 20.1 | 19.2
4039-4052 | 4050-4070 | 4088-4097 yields -0.10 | 20.5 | 21.1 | 16.8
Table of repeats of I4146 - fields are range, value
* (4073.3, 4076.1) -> 19.1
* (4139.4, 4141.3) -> 20.4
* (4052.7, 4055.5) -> 20.6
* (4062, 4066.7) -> 21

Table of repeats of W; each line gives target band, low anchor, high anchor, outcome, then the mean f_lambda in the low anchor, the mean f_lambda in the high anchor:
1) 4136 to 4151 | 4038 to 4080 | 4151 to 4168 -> 0.05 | 20.7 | 20.3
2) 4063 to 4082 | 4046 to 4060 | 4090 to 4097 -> -0.08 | 21.2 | 16.4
